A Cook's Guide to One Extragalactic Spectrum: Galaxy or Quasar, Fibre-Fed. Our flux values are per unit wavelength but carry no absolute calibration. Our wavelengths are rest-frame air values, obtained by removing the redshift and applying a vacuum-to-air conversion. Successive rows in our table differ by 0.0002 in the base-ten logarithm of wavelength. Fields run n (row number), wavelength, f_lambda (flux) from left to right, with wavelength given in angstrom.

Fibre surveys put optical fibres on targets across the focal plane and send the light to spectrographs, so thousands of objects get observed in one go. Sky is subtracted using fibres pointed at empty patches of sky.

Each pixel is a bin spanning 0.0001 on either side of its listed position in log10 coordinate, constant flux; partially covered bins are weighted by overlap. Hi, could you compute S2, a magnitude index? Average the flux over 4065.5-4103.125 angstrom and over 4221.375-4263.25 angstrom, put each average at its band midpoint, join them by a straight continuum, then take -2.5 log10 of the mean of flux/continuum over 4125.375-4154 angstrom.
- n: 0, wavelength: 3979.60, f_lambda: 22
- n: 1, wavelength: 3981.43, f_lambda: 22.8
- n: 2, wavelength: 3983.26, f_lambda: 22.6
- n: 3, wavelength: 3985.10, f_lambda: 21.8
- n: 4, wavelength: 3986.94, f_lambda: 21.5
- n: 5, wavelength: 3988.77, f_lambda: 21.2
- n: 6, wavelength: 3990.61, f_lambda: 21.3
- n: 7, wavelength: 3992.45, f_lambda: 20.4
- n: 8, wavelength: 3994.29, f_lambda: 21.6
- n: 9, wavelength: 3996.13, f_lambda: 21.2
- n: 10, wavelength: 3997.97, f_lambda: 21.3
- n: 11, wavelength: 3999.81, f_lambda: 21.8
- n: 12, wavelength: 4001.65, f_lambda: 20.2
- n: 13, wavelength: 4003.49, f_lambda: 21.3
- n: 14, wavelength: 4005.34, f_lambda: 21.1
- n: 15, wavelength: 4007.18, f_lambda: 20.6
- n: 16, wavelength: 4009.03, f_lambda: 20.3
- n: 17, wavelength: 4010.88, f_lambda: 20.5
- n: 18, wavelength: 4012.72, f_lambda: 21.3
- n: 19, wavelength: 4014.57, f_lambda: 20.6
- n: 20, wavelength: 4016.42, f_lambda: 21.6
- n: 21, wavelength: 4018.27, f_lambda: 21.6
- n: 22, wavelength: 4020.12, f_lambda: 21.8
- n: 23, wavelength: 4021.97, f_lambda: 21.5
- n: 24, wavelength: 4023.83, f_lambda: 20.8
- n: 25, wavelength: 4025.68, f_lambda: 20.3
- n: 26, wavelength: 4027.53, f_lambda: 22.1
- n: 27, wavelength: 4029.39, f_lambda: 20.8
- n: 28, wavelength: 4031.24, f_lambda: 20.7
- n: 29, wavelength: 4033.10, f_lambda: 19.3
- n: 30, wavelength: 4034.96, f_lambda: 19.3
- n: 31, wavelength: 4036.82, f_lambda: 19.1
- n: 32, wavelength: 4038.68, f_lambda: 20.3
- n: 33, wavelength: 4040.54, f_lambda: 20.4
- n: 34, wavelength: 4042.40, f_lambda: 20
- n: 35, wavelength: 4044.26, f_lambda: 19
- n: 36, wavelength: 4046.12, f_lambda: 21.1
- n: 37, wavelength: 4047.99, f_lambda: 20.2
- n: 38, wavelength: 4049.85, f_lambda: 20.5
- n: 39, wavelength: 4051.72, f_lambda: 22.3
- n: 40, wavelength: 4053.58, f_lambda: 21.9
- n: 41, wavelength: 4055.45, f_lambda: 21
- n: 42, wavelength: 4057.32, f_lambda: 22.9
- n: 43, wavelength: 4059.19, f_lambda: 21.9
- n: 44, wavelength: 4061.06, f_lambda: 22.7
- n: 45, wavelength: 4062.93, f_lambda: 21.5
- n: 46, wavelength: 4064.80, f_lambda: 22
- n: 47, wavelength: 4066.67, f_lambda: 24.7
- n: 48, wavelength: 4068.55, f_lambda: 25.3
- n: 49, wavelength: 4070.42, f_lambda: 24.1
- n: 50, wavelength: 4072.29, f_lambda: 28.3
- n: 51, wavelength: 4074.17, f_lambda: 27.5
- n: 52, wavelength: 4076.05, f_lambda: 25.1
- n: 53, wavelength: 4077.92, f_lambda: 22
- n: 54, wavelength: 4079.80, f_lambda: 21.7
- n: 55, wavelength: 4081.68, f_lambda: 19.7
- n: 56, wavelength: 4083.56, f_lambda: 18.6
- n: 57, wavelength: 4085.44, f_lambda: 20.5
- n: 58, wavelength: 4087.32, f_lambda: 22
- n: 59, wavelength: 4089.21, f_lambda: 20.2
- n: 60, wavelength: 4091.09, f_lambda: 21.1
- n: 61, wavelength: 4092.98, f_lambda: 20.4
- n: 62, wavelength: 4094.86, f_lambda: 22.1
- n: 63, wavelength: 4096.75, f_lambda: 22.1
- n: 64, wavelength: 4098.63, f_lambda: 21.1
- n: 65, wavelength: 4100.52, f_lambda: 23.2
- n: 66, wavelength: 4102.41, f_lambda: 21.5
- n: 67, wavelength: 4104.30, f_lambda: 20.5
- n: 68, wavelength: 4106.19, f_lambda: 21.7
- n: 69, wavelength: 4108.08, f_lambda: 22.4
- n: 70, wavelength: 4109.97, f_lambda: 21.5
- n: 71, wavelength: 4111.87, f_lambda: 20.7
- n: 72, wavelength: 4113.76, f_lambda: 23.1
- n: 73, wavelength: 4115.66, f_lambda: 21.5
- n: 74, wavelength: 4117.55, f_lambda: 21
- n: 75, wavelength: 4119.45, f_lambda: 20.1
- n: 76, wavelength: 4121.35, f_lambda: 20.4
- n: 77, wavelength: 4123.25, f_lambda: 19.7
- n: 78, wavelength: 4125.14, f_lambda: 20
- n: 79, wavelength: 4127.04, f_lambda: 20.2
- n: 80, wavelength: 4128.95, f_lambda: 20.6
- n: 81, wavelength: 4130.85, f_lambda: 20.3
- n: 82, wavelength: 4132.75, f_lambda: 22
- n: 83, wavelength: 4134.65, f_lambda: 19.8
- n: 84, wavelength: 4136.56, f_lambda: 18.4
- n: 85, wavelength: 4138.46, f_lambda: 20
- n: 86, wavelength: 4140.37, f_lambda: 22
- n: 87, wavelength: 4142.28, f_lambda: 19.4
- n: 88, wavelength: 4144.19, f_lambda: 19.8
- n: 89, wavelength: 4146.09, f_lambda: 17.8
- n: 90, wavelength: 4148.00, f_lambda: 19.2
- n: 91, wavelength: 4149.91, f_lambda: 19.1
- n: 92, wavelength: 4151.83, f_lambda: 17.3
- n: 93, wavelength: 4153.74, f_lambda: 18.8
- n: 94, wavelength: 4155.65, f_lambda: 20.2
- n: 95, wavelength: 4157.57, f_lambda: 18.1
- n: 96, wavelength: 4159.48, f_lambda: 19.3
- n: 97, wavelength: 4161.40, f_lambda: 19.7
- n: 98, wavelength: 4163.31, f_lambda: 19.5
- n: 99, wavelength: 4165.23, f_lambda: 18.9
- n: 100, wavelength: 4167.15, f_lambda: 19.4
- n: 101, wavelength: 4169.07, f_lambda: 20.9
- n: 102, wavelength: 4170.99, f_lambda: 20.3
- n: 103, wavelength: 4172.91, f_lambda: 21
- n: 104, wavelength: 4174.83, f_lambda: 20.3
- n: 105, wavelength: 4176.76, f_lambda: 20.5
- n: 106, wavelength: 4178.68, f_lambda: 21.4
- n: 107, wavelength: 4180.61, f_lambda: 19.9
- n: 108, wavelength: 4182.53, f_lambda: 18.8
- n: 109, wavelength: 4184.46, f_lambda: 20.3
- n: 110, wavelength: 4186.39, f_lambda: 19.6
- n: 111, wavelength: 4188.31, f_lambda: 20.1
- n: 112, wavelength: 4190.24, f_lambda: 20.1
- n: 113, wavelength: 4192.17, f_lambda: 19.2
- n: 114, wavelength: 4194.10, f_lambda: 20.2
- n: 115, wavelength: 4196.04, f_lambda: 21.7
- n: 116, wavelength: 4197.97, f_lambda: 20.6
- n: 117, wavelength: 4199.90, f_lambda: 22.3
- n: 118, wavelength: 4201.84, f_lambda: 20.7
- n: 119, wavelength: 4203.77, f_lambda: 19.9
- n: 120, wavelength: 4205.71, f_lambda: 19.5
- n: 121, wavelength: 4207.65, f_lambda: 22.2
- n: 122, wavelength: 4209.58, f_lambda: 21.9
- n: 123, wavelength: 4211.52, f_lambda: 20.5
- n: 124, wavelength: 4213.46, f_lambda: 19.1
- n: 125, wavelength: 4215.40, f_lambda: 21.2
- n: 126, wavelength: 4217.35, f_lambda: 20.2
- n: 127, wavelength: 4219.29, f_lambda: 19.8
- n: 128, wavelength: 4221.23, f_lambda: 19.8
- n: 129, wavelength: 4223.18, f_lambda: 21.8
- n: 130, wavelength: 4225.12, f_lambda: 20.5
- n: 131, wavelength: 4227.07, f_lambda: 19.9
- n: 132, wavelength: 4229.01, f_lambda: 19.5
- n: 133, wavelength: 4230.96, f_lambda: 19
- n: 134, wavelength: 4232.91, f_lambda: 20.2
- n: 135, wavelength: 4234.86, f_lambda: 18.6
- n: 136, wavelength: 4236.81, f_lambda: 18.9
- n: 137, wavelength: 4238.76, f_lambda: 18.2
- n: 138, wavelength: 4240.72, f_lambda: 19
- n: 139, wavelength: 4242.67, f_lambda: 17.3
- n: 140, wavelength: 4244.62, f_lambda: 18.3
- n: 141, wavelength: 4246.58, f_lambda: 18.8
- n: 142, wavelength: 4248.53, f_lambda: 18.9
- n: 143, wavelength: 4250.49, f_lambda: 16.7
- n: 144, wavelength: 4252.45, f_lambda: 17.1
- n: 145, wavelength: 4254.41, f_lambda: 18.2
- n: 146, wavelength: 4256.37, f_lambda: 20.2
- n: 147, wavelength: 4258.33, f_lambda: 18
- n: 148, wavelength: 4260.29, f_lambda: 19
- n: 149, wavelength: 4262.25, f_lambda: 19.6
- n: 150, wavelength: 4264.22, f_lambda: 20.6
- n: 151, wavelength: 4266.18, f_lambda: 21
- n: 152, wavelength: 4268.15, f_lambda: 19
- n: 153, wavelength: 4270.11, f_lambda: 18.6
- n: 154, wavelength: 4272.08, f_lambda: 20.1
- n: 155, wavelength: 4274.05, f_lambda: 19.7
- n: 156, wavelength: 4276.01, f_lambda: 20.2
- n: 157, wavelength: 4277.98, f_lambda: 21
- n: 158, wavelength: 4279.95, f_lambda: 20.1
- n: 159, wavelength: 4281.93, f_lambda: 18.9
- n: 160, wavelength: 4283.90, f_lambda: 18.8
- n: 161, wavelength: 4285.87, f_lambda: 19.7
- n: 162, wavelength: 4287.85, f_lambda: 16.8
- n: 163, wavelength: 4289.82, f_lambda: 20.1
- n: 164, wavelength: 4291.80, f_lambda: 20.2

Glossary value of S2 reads 0.086 mag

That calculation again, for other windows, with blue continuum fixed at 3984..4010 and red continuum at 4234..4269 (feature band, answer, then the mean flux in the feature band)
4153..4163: 0.020 mag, 19.3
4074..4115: -0.075 mag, 21.6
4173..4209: -0.062 mag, 20.4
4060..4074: -0.185 mag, 24.3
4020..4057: 0.005 mag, 20.6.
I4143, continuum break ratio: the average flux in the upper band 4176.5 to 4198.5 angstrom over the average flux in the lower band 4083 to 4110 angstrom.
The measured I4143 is 0.95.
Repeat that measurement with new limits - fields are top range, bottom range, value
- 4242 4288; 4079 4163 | 0.93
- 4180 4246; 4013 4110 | 0.92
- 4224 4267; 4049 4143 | 0.88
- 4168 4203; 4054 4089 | 0.90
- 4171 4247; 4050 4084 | 0.87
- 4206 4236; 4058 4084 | 0.87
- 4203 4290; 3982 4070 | 0.92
